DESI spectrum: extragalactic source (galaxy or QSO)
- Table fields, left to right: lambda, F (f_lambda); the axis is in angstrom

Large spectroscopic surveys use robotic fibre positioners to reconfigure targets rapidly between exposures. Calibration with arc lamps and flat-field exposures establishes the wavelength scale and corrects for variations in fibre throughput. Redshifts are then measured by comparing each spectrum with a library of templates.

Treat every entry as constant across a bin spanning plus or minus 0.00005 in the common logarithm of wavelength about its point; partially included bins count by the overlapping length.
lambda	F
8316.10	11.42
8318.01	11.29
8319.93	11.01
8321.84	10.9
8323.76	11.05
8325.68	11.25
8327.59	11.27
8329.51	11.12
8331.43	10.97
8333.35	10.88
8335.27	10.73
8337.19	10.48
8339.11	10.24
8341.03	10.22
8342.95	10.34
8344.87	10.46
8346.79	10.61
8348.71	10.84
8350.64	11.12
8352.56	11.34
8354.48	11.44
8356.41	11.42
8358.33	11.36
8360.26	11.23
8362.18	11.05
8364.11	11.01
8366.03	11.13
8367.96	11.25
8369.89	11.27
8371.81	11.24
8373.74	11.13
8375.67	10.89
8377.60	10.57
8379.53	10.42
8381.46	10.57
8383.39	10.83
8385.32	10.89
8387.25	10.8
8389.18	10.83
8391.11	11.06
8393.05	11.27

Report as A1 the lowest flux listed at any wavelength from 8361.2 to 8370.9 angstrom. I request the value 11.01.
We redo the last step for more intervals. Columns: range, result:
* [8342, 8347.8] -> 10.34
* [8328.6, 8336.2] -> 10.73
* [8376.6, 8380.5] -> 10.42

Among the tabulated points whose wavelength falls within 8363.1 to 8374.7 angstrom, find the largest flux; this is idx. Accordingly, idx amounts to 11.27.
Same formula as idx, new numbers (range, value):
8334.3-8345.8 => 10.73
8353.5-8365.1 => 11.44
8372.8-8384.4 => 11.13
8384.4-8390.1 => 10.89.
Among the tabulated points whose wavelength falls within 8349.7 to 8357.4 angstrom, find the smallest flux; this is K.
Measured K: 11.12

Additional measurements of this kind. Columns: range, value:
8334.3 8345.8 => 10.22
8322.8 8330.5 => 11.05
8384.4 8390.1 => 10.8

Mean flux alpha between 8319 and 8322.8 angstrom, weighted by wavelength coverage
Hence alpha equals 11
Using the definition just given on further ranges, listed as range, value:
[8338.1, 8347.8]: 10.4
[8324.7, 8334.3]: 11.1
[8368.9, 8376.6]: 11.1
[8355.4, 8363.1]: 11.3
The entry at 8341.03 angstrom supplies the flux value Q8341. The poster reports 10.22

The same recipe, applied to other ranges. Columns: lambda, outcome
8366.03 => 11.13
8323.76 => 11.05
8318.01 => 11.29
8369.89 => 11.27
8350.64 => 11.12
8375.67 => 10.89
